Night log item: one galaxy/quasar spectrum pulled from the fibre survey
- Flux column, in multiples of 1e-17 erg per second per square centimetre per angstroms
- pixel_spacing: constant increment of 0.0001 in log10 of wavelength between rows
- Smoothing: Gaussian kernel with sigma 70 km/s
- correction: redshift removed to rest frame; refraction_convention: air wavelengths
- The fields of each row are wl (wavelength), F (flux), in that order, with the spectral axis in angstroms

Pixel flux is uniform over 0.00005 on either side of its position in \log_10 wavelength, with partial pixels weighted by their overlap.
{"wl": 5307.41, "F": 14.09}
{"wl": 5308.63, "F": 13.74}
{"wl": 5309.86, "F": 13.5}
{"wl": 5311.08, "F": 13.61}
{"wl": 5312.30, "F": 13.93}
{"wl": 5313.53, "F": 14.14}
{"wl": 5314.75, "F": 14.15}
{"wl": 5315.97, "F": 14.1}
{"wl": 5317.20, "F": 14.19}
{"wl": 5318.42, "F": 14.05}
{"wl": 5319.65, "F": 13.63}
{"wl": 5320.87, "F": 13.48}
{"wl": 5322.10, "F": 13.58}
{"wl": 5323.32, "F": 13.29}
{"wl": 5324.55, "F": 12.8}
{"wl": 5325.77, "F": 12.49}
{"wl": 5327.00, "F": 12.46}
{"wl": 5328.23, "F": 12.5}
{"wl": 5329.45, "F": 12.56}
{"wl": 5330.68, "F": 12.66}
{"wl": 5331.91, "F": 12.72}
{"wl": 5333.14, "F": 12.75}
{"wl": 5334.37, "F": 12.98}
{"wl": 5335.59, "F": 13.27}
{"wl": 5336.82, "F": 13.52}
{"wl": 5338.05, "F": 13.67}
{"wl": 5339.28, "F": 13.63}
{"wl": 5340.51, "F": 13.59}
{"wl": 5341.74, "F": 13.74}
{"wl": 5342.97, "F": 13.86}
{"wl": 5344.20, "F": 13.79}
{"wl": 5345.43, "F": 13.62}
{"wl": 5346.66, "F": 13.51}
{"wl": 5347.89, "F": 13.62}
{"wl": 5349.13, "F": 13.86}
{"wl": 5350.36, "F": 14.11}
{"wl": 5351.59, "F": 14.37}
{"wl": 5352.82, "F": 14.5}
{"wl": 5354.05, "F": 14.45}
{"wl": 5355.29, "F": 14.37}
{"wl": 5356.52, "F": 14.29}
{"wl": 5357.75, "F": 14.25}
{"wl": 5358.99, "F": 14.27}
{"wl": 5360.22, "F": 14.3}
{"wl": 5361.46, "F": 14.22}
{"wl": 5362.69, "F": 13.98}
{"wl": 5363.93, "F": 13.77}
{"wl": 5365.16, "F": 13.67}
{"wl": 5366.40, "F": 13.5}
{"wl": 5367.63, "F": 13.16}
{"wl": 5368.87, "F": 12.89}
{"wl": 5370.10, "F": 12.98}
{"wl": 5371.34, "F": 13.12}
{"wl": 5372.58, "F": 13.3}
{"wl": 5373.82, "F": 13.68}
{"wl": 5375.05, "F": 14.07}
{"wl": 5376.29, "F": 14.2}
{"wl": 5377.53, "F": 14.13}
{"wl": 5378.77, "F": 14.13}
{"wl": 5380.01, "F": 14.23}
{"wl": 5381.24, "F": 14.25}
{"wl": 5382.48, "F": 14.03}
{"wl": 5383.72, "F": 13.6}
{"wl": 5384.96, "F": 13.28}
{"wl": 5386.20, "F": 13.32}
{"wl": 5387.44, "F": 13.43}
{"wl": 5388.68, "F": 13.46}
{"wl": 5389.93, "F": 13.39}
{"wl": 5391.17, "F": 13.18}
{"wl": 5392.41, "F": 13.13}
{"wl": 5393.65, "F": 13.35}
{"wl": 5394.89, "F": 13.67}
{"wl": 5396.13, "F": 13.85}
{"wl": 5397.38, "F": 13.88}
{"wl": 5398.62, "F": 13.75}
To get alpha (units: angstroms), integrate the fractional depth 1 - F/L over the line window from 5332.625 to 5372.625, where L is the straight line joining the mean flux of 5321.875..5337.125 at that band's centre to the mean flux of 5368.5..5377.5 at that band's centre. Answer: -1.6 angstroms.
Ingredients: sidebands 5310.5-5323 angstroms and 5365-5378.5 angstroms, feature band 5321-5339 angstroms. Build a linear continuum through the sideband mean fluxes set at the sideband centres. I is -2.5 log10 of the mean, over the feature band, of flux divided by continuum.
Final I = 0.07 mag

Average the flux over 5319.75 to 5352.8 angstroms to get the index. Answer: 13.4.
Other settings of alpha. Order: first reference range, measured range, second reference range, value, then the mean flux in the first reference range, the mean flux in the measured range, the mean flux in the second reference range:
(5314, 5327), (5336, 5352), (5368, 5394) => -0.23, 13.5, 13.7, 13.6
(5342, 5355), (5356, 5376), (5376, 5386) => 0.34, 14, 13.7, 13.9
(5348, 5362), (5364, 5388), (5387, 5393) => 0.07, 14.2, 13.6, 13.3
